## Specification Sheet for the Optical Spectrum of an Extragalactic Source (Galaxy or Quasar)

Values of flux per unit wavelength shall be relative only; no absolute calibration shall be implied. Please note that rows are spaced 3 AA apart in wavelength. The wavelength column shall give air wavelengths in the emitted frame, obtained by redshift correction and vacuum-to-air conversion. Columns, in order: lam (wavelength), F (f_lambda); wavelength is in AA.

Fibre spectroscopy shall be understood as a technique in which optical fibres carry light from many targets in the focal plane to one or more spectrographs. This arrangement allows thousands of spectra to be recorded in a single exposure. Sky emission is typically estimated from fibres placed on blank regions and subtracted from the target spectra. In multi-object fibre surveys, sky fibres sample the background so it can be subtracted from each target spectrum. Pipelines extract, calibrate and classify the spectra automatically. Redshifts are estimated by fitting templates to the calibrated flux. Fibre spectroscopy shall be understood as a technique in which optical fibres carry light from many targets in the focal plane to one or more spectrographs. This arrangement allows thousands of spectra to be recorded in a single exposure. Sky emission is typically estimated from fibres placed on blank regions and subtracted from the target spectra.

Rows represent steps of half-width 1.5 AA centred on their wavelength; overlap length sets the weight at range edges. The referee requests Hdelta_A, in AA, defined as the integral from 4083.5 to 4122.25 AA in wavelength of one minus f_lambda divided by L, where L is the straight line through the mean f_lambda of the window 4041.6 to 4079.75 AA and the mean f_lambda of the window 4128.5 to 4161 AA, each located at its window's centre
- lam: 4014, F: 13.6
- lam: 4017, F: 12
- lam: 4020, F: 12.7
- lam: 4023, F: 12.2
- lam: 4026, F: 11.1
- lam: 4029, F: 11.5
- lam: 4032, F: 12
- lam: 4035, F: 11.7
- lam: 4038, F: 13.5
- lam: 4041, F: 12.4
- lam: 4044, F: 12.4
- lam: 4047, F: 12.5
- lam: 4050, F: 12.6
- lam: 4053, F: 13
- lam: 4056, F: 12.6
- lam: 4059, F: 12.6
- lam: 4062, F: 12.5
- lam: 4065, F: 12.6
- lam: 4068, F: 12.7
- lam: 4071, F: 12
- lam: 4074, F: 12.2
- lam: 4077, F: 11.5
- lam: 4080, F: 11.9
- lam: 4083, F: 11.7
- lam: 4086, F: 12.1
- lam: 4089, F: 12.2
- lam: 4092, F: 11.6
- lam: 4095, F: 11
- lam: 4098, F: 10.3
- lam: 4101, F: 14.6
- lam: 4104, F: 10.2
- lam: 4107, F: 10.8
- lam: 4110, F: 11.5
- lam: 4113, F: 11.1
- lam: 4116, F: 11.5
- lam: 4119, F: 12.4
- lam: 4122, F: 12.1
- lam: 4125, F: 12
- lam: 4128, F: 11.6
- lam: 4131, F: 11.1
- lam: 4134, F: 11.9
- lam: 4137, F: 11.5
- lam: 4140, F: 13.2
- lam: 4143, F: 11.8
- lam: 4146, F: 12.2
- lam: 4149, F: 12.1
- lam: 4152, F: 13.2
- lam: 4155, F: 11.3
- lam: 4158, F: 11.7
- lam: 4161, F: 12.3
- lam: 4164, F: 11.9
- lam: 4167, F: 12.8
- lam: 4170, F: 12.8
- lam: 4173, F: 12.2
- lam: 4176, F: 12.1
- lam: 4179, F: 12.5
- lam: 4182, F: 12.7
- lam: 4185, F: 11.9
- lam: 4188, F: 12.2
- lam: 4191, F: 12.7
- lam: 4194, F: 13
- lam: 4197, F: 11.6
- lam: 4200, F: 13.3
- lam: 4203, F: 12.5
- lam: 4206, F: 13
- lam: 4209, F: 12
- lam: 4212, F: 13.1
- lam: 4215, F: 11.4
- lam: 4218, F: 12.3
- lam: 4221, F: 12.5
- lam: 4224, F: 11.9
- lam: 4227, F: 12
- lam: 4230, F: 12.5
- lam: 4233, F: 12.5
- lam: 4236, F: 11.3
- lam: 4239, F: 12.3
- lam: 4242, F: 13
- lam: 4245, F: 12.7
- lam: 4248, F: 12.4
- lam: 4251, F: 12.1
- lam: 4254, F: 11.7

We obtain 1.8 AA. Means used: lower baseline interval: 12.4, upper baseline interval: 12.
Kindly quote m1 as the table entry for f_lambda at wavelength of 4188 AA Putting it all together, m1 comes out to 12.2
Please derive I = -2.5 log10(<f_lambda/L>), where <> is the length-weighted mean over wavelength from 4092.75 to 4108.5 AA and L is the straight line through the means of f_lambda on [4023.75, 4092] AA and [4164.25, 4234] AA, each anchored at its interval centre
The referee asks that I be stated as 0.08 mag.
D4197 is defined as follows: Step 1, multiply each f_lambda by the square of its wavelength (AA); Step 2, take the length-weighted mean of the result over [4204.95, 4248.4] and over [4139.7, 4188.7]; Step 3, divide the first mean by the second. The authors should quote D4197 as 1.03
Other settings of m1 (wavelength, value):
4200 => 13.3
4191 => 12.7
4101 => 14.6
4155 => 11.3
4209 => 12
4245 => 12.7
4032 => 12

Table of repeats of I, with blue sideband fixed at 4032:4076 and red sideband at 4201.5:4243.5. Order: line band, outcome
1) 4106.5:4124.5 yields 0.07 mag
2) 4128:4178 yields 0.02 mag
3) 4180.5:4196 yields -0.01 mag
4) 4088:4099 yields 0.11 mag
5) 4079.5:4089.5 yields 0.04 mag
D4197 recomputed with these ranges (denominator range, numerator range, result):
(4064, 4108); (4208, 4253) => 1.11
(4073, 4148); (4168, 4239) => 1.10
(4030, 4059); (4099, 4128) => 0.97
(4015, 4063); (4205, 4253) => 1.09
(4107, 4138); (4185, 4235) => 1.11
